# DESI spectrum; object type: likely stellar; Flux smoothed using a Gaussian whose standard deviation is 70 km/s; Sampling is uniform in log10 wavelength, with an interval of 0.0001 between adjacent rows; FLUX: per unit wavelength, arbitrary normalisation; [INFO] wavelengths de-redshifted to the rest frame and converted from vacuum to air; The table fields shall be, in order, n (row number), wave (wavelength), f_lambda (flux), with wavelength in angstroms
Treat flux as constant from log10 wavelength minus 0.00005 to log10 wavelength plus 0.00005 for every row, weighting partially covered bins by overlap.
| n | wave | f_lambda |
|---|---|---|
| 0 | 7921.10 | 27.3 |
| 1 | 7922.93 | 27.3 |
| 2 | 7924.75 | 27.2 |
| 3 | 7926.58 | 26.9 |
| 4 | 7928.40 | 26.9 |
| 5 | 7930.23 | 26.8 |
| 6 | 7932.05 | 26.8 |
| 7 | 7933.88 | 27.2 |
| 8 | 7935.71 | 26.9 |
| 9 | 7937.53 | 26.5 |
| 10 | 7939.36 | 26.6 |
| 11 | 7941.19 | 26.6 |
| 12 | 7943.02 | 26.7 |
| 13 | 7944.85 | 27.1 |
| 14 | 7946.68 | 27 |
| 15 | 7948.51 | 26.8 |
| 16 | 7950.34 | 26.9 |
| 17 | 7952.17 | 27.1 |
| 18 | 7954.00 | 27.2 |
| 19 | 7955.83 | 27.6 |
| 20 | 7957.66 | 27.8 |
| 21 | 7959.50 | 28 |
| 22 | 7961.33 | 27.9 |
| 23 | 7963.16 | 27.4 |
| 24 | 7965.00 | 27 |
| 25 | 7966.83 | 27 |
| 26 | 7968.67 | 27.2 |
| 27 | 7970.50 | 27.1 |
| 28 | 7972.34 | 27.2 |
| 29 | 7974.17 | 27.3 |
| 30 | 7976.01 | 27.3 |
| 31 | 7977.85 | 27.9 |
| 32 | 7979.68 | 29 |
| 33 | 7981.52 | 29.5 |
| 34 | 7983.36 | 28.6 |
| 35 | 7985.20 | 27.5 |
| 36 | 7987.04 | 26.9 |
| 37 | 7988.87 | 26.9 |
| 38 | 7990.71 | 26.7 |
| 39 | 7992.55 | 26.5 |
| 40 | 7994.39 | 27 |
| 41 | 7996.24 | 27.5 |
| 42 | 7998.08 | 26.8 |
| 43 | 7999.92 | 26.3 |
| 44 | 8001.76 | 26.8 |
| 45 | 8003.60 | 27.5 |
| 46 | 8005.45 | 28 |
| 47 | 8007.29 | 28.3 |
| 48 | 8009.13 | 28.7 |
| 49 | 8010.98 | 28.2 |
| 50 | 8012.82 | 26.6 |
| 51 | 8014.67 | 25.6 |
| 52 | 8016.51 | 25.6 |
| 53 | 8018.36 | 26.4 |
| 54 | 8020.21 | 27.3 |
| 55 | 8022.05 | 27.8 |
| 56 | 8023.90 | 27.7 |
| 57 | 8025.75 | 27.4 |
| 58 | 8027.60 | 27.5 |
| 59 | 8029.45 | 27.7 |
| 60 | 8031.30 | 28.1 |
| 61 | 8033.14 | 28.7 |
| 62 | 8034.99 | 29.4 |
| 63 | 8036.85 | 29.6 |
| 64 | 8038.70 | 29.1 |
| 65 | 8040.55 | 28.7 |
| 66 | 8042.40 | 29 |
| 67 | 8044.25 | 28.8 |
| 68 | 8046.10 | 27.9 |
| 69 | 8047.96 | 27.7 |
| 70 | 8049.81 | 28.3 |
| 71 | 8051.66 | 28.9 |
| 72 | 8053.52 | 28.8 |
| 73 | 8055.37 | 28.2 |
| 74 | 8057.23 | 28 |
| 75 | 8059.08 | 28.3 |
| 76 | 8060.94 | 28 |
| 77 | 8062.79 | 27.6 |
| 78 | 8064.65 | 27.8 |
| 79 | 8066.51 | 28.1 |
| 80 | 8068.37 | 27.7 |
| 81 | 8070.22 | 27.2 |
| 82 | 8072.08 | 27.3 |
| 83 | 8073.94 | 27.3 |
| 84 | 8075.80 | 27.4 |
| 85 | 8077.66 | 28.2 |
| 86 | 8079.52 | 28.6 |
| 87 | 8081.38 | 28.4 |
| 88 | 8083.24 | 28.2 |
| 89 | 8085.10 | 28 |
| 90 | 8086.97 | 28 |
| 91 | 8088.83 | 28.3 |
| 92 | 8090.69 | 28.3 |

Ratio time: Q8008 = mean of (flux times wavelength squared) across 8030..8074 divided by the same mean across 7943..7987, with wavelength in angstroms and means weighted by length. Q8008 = 1.1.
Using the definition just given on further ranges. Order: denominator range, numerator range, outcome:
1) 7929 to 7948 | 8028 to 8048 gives 1.09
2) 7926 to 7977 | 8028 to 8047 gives 1.08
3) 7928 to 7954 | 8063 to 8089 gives 1.07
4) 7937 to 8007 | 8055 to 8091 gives 1.05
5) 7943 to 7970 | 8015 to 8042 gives 1.04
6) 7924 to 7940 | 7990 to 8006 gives 1.02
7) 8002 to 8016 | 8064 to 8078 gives 1.02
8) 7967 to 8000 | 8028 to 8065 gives 1.05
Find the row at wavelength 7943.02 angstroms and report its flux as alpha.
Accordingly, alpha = 26.7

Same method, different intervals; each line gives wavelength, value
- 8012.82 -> 26.6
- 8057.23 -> 28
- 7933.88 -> 27.2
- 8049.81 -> 28.3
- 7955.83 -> 27.6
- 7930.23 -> 26.8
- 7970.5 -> 27.1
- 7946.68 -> 27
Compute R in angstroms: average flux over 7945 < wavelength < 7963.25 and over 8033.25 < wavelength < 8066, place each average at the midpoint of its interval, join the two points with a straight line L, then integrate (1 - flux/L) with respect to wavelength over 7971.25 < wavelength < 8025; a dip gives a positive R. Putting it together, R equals 1.0 angstroms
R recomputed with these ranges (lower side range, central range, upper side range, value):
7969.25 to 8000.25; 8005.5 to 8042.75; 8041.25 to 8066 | 0.1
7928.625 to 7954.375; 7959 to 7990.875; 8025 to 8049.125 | -0.2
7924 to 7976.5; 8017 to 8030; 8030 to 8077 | 0.3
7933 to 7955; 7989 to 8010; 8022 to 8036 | 0.3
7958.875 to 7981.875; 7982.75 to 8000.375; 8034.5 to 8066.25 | 0.5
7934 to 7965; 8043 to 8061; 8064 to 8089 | -0.4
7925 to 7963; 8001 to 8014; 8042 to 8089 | -0.1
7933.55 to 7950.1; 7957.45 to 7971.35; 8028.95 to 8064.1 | -0.1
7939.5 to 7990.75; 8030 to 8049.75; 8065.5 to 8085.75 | -0.7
